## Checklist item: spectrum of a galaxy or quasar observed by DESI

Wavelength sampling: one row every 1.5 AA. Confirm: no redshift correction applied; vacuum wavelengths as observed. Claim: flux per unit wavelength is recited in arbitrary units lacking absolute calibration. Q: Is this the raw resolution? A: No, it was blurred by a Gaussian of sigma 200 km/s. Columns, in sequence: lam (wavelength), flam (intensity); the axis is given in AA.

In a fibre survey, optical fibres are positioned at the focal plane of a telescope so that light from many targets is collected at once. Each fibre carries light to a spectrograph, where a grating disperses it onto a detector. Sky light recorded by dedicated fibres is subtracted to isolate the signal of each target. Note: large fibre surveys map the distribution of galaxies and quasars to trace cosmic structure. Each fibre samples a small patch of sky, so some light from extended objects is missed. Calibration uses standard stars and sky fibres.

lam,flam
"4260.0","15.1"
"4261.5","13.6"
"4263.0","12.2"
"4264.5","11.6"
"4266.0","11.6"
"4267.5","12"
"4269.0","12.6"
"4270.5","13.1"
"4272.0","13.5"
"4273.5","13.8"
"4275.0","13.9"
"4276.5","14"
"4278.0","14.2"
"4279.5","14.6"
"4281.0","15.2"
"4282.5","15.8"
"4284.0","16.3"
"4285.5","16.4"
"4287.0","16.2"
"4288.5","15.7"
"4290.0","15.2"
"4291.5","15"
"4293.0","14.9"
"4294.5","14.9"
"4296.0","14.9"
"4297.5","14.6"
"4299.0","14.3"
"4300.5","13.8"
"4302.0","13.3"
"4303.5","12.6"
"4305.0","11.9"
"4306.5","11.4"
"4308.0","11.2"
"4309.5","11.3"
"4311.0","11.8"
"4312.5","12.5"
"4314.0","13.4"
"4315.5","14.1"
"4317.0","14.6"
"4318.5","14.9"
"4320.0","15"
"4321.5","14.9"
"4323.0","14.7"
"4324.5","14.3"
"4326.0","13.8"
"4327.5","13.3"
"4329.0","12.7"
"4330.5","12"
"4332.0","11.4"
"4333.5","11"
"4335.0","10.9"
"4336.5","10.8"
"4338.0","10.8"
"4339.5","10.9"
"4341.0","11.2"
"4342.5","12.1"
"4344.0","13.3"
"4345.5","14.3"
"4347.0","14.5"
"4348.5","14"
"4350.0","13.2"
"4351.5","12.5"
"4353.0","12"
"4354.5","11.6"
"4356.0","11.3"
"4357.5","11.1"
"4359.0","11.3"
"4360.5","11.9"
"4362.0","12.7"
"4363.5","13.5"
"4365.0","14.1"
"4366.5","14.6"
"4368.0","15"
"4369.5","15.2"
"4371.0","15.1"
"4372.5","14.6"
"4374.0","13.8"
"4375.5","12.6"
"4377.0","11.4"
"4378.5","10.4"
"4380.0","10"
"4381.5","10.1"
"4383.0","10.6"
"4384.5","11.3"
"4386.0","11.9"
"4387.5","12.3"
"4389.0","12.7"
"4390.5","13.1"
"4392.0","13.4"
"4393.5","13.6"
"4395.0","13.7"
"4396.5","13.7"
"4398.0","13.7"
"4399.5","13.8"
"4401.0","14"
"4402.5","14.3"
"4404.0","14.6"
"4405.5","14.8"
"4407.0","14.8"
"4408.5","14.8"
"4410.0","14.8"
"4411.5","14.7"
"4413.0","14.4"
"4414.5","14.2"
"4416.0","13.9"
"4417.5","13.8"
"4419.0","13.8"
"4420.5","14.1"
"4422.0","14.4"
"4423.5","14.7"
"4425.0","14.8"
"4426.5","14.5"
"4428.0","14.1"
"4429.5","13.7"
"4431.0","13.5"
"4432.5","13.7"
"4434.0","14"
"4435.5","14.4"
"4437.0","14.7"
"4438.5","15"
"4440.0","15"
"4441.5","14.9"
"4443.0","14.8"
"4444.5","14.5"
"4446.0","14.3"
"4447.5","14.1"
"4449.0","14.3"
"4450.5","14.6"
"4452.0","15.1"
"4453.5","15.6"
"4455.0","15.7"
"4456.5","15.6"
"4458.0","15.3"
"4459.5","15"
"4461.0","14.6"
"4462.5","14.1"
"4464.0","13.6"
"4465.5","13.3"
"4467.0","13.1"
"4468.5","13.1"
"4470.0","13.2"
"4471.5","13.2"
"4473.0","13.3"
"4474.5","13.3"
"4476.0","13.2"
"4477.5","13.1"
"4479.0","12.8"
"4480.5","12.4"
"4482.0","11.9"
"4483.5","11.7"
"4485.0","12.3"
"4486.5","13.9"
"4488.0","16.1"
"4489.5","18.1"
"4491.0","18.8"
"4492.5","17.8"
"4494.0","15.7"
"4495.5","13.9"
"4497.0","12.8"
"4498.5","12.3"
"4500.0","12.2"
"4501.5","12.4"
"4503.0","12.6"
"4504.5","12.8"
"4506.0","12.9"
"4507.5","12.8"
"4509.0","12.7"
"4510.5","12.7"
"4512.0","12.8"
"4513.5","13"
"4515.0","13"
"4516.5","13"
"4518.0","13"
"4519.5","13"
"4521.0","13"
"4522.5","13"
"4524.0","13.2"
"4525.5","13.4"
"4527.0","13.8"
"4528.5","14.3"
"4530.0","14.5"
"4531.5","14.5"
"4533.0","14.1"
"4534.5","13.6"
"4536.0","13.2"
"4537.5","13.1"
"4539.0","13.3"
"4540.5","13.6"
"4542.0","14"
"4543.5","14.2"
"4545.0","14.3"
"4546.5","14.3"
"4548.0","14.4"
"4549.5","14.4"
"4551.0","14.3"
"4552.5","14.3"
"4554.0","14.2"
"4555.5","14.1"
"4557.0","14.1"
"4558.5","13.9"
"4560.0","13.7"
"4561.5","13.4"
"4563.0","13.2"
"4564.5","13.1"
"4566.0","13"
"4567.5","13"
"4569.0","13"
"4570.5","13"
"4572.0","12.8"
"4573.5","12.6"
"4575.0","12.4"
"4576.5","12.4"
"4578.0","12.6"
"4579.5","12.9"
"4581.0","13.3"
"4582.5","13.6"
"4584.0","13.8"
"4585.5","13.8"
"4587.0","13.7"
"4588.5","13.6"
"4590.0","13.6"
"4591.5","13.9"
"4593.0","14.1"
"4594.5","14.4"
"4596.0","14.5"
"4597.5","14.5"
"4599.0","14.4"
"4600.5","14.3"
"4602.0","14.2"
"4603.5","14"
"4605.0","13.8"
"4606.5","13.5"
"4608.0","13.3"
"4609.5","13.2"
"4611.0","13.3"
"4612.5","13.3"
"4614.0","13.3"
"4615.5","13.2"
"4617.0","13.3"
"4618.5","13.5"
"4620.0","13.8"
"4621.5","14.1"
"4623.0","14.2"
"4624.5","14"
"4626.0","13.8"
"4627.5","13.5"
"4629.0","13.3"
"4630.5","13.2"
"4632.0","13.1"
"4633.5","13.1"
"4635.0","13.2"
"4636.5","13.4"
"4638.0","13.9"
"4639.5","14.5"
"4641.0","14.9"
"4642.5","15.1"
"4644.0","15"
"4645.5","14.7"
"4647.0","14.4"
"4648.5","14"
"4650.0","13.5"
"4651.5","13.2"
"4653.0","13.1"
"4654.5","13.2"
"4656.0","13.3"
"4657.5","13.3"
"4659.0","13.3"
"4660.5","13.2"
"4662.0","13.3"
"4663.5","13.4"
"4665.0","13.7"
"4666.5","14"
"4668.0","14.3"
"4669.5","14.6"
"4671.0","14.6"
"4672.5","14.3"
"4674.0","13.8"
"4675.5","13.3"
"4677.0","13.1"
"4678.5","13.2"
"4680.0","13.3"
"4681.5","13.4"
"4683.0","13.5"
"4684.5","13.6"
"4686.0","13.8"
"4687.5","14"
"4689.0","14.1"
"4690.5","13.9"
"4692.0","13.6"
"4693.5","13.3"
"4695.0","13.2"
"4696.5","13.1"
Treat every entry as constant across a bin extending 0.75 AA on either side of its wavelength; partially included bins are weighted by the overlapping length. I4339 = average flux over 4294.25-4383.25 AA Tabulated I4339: 12.8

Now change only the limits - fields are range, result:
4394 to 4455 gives 14.4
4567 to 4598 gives 13.4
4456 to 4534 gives 13.7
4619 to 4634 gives 13.6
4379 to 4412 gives 13.2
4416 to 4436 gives 14.1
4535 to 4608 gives 13.7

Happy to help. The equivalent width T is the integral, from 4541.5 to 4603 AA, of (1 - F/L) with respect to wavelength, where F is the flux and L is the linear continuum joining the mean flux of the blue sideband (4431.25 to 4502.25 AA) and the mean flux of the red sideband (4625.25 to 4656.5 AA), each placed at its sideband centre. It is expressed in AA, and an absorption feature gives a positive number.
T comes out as 1.1 AA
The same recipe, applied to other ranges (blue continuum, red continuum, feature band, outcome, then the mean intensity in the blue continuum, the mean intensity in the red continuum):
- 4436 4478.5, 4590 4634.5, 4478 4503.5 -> 0.3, 14.3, 13.7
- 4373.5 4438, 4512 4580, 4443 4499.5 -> -3.0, 13.5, 13.5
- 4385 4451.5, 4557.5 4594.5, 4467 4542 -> 0.8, 14.1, 13.3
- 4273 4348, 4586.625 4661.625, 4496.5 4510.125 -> 1.1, 13.6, 13.8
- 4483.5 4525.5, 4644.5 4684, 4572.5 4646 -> -0.2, 13.7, 13.7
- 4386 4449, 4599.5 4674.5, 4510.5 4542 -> 1.2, 14.1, 13.8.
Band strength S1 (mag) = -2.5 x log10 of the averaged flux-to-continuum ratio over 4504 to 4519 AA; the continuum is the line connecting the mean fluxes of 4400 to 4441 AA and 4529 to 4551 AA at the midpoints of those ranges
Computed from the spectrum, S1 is 0.10 mag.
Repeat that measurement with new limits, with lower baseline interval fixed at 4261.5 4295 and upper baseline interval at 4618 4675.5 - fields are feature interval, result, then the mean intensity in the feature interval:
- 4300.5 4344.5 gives 0.122 mag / 12.6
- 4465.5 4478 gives 0.063 mag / 13.2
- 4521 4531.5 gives 0.018 mag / 13.7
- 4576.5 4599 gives 0.012 mag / 13.7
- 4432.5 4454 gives -0.045 mag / 14.6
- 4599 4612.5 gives 0.010 mag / 13.7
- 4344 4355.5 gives 0.079 mag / 13.1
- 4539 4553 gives -0.018 mag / 14.2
